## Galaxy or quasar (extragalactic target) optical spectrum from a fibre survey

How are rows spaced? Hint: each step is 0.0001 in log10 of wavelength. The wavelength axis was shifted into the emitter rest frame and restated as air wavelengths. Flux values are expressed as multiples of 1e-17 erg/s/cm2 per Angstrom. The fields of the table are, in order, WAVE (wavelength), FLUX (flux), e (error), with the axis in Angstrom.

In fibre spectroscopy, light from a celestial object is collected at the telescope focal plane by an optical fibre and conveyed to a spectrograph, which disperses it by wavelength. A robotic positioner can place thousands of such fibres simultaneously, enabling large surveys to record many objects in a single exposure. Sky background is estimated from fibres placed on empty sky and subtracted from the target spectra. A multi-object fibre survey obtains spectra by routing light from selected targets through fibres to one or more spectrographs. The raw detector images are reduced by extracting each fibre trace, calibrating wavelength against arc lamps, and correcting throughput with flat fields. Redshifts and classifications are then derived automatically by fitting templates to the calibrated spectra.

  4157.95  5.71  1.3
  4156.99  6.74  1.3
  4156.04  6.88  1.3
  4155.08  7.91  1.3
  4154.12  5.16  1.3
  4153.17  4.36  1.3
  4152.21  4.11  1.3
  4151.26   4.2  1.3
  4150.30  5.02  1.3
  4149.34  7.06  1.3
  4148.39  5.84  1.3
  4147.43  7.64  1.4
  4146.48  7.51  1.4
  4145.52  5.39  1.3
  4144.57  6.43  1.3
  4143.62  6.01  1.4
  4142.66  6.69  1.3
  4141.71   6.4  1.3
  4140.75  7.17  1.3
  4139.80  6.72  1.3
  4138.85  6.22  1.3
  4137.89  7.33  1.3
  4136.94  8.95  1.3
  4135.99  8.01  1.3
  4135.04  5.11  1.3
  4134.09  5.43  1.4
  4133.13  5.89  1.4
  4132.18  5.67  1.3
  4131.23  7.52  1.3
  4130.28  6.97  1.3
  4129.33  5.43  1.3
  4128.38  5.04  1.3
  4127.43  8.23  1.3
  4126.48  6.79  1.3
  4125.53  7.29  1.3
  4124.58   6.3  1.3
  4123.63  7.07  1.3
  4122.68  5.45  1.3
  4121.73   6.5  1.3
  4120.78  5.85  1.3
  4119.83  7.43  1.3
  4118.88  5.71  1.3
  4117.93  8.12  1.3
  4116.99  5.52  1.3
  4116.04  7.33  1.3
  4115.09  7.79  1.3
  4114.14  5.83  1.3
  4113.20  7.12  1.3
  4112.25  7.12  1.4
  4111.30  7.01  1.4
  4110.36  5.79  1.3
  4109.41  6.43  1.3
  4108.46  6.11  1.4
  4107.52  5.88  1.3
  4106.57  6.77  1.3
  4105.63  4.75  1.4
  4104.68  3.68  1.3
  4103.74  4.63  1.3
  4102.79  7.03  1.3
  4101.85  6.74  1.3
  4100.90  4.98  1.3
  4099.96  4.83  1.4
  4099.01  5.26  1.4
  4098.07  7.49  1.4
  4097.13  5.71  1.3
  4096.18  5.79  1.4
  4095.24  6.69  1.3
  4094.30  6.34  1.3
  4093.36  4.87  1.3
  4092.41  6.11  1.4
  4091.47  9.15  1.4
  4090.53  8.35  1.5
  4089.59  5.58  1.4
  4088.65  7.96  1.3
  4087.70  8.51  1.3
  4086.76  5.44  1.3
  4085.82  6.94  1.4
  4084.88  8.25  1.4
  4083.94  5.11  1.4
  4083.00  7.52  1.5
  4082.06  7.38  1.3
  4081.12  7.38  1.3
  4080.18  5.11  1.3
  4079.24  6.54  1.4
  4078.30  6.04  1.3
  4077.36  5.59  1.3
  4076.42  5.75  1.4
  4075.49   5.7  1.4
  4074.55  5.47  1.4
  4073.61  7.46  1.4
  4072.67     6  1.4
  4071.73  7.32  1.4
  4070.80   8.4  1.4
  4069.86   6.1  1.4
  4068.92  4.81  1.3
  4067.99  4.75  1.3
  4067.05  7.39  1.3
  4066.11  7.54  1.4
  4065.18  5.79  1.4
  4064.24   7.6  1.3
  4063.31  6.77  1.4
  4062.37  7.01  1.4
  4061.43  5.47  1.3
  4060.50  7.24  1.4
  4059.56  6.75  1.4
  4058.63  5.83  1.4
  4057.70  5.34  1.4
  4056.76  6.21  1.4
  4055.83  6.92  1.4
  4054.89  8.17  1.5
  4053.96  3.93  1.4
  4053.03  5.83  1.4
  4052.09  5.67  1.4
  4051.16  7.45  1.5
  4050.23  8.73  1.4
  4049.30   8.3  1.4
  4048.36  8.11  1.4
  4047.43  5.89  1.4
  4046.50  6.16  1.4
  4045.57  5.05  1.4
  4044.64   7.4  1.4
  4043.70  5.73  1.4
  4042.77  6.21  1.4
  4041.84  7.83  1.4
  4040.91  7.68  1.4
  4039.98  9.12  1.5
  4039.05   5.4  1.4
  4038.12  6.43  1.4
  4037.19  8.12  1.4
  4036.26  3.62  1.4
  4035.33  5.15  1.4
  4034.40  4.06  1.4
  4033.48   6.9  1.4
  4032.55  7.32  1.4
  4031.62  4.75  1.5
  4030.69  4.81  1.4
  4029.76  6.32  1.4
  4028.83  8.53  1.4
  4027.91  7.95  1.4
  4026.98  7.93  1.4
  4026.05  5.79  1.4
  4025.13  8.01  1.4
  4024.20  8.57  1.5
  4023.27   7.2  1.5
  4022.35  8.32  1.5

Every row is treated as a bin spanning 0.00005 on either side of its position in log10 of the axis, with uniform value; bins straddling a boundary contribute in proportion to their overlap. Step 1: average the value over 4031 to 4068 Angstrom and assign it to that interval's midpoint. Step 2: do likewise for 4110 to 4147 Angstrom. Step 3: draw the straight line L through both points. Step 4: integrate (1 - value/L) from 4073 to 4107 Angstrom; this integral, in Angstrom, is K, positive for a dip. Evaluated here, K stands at 1.37 Angstrom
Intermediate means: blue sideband 6.5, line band 6.3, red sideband 6.62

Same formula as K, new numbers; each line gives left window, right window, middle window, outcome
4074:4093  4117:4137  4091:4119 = 1.63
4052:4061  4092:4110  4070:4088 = -1.81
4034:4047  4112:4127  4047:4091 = -1.29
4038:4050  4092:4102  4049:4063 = 0.23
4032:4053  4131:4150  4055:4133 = 2.20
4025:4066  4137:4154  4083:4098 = -0.87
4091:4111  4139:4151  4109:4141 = -2.19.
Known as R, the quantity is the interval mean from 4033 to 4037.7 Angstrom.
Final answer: 5.59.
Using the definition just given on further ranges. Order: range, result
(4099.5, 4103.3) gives 5.88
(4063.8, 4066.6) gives 6.97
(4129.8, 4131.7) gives 7.25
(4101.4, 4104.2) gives 6.13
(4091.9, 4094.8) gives 5.83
